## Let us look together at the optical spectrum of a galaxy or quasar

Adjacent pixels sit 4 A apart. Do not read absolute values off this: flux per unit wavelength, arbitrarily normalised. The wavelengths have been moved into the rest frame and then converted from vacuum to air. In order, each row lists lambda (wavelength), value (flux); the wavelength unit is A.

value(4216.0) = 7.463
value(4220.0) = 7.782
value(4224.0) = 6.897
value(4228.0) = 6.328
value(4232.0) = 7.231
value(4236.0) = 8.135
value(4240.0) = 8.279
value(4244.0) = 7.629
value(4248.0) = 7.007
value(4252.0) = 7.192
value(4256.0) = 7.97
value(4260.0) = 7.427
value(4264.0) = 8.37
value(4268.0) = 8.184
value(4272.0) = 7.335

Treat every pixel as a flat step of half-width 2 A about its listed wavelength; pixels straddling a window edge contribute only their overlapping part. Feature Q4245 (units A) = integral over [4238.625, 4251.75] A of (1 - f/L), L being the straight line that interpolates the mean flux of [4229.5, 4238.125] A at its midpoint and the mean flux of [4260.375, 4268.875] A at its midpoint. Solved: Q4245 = 0.4 A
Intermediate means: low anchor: 7.61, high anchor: 8.13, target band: 7.55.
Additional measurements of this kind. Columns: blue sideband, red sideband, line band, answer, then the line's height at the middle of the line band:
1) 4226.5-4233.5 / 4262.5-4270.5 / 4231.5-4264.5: -1.0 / 7.49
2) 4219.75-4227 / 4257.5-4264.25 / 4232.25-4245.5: -1.0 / 7.38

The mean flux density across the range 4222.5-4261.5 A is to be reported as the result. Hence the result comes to 7.42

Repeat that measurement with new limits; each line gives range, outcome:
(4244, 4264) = 7.52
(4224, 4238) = 7.18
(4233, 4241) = 8.08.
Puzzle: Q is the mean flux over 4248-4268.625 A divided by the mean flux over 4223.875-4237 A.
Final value 1.09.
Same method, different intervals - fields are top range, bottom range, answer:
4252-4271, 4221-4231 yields 1.16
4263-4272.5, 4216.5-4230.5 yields 1.14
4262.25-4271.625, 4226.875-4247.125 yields 1.08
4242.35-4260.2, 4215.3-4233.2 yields 1.05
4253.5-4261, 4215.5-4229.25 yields 1.08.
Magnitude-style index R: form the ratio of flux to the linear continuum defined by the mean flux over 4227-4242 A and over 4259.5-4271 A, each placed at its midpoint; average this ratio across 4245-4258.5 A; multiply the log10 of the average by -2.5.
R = 0.06 mag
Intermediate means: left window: 7.57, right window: 8.01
